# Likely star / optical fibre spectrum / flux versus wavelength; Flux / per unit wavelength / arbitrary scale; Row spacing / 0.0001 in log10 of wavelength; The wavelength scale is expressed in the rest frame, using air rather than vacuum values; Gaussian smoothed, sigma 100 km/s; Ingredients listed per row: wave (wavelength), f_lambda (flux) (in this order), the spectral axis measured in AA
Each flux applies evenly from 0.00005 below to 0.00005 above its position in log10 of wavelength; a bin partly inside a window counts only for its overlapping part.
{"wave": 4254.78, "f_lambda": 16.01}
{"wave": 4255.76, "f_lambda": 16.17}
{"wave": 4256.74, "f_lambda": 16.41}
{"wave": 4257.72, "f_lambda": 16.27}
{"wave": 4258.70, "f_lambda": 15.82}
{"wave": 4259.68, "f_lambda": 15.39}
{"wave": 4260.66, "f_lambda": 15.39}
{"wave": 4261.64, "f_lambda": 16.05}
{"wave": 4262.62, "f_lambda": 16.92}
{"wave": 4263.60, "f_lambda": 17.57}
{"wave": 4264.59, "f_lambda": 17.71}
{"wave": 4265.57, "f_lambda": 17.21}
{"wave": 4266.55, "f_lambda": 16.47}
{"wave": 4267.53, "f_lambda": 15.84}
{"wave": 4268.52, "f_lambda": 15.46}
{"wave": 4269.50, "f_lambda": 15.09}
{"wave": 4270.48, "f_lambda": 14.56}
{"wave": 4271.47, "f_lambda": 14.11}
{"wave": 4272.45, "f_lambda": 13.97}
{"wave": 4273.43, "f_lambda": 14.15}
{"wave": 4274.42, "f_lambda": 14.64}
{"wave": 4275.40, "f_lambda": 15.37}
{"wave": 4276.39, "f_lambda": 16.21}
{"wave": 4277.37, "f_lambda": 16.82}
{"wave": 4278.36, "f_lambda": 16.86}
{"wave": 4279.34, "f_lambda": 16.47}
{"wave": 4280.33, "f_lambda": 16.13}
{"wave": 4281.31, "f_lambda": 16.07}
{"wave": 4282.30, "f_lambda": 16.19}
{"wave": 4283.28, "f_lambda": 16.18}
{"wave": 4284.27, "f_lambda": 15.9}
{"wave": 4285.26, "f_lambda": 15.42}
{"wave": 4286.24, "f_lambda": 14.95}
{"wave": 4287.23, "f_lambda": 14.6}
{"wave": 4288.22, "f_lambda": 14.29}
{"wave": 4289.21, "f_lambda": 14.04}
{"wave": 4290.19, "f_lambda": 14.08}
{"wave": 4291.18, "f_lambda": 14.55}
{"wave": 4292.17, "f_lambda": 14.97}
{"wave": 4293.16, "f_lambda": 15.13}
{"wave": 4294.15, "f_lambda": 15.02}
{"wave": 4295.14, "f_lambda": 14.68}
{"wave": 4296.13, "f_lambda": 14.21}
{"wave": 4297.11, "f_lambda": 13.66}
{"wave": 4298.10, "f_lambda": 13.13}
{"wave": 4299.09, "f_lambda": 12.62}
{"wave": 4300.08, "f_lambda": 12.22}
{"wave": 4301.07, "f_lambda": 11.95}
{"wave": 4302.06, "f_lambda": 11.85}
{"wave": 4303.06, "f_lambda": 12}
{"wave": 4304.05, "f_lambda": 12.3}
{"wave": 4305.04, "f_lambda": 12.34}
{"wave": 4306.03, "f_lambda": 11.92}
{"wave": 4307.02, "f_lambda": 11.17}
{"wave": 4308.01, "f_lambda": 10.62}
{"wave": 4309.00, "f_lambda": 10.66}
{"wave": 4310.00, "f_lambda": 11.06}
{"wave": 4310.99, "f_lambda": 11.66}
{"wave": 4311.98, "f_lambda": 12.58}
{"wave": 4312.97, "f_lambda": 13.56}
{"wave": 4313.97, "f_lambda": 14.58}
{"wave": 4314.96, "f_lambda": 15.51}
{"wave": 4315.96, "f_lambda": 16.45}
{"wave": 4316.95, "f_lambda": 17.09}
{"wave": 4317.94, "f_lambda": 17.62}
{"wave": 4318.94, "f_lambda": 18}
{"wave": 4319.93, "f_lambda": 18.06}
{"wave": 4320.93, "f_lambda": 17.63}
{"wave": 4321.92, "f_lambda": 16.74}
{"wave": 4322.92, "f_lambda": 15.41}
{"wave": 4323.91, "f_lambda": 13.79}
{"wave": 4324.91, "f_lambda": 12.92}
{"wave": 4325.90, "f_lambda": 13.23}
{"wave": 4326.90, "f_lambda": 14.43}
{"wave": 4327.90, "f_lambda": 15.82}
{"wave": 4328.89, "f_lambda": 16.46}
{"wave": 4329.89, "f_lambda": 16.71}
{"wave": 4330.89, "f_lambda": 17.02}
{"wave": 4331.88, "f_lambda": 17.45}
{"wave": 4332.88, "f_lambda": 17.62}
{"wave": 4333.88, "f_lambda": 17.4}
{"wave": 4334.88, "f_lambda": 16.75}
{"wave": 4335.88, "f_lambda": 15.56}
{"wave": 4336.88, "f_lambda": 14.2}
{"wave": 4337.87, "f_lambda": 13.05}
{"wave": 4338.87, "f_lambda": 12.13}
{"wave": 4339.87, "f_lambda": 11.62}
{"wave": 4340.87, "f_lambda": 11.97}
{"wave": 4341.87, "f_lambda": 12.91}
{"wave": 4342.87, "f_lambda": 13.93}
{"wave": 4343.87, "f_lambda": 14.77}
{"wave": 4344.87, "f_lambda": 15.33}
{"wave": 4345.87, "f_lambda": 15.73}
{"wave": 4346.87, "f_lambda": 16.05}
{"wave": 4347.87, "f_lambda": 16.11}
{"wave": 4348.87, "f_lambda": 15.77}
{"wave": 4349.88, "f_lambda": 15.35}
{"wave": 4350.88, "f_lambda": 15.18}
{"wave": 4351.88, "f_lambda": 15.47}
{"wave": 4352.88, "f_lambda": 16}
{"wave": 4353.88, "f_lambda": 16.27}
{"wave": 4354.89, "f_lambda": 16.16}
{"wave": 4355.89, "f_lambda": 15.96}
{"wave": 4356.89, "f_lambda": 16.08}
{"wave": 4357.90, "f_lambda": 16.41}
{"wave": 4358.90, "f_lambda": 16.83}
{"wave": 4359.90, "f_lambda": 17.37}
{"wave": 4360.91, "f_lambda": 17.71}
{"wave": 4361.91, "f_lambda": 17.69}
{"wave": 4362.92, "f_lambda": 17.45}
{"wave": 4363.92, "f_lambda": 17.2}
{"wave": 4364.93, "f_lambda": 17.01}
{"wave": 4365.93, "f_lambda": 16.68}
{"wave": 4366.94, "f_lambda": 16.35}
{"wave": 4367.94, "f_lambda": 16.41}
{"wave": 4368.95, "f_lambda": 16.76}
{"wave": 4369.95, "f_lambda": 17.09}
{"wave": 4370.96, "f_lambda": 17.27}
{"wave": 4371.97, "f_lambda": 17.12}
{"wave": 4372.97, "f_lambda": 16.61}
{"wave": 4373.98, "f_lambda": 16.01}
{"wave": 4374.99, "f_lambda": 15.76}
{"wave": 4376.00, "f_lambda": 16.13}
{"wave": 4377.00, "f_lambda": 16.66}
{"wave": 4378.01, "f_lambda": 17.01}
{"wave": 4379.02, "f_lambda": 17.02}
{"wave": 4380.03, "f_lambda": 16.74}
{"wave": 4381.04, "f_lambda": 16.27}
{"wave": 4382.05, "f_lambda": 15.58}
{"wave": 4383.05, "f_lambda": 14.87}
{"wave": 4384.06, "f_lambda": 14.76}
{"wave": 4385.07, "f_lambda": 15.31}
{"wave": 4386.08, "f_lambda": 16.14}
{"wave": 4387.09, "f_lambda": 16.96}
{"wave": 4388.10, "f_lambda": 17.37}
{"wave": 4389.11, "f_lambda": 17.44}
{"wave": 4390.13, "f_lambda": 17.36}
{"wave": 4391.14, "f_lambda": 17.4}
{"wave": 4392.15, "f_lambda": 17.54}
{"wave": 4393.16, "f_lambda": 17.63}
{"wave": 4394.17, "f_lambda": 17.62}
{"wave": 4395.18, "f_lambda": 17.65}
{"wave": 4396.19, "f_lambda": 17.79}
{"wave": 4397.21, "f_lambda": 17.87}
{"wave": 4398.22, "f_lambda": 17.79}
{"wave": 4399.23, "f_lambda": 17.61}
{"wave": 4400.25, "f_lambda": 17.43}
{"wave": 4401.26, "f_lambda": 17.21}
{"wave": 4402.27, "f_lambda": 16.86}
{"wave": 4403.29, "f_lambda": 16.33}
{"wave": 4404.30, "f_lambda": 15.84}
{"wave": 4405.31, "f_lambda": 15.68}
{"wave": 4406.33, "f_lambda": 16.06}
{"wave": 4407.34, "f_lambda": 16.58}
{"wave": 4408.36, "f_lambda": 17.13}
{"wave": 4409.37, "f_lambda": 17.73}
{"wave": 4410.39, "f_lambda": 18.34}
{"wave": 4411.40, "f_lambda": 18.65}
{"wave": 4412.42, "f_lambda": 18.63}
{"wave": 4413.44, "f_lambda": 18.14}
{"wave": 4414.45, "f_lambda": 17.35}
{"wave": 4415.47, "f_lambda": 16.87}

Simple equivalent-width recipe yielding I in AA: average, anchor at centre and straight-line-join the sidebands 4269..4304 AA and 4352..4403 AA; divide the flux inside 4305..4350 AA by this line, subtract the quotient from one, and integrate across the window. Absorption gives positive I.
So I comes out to 2.5 AA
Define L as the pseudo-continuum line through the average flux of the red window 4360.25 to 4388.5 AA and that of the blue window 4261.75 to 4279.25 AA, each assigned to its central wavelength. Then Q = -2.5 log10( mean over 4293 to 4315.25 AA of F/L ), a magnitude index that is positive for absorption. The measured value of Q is 0.25 mag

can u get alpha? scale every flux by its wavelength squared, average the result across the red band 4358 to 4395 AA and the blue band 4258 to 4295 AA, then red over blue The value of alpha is 1.1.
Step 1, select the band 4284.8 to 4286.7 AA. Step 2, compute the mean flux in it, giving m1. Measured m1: 15.2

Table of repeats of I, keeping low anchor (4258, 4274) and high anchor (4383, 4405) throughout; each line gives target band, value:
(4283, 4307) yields 3.37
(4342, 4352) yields 0.75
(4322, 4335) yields 0.45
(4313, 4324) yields -0.12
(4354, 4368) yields -0.13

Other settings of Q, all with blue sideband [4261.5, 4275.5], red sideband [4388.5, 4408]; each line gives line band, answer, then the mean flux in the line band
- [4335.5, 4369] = 0.072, 15.6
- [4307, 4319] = 0.169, 13.8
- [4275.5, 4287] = -0.016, 16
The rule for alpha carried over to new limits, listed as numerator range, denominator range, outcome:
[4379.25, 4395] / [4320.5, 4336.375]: 1.07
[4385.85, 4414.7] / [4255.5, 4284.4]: 1.16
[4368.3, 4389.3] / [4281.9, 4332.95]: 1.17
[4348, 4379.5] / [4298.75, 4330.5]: 1.20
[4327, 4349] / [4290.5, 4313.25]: 1.21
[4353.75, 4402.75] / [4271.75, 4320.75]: 1.22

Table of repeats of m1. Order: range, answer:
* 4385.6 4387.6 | 16.6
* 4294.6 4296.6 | 14.4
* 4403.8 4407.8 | 16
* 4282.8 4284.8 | 16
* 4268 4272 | 14.8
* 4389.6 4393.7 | 17.5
